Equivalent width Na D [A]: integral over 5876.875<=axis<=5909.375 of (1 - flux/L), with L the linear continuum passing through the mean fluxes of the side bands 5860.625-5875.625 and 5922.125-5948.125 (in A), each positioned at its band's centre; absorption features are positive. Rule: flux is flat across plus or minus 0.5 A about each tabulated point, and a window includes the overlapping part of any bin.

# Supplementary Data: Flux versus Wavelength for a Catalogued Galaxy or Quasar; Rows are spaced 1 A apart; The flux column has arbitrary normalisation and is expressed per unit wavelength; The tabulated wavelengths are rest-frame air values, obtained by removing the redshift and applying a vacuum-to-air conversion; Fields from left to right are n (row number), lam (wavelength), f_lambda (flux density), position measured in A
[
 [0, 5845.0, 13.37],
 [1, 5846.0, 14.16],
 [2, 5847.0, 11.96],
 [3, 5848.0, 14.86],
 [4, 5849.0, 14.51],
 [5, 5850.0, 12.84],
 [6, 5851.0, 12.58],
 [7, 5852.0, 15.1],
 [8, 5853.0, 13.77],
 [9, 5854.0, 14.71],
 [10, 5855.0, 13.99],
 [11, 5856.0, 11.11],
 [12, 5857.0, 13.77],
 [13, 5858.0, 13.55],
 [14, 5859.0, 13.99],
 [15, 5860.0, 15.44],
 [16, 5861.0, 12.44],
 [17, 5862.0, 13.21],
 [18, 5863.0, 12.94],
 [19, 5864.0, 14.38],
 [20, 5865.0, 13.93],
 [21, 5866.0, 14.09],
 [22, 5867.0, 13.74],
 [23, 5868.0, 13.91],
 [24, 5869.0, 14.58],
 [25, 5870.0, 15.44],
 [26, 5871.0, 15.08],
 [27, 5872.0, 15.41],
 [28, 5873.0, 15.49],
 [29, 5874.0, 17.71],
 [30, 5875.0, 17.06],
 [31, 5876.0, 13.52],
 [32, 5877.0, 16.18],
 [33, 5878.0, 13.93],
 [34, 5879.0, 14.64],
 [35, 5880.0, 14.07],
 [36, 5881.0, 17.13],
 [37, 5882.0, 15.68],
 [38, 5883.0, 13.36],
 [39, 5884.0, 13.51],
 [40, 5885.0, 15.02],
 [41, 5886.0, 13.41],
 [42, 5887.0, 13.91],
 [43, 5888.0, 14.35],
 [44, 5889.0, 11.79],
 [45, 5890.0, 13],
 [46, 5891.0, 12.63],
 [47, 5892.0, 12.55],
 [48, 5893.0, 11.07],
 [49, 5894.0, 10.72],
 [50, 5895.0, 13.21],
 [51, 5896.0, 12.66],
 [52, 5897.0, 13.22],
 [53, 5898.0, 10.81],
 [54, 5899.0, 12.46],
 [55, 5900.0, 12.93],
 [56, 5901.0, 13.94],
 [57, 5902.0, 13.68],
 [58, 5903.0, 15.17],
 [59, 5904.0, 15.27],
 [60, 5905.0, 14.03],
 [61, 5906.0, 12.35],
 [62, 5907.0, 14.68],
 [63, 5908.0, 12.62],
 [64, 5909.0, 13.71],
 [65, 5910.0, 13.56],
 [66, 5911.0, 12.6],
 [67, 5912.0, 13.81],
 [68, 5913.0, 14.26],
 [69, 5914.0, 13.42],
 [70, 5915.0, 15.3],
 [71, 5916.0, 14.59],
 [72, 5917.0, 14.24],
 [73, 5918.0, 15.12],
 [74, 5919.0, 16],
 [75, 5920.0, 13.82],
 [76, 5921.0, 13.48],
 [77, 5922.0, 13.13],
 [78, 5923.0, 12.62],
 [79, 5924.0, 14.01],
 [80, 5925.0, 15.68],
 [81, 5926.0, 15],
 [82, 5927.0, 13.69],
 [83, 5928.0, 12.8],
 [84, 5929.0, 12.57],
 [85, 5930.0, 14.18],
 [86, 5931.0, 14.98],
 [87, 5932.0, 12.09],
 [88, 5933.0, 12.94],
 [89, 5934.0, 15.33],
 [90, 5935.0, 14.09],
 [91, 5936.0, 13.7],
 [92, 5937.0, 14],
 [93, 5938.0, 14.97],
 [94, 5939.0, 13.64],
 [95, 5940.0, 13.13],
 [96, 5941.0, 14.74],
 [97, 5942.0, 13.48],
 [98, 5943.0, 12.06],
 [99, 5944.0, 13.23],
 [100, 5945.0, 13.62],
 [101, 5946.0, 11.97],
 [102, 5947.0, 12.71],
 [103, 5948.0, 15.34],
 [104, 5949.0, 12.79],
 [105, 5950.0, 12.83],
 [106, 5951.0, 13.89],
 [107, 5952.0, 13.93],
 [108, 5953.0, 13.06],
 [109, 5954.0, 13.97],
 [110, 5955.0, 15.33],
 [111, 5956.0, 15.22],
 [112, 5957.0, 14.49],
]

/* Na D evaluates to 1.7 A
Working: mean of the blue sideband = 14.6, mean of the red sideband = 13.7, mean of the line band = 13.5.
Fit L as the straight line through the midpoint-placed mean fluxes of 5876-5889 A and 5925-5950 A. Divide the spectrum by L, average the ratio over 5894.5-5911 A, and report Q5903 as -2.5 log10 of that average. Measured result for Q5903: 0.06 mag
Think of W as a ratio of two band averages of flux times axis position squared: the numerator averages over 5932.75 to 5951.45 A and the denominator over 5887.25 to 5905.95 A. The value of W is 1.1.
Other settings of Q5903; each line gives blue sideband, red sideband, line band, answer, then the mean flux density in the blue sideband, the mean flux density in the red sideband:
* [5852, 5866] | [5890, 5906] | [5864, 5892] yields -0.091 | 13.7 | 12.9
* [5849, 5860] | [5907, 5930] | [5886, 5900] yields 0.106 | 13.7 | 13.9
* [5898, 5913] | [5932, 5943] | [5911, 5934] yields -0.023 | 13.6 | 13.8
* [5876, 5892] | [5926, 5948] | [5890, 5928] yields 0.024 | 14.1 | 13.6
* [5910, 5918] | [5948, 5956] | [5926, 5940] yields 0.015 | 14.1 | 13.9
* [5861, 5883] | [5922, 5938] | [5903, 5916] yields 0.023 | 14.8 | 13.9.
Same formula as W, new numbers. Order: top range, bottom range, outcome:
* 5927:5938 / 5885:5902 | 1.09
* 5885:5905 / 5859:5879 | 0.90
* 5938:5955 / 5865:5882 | 0.92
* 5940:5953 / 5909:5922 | 0.96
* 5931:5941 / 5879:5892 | 1.01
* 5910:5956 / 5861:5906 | 1.01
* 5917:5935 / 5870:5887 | 0.94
